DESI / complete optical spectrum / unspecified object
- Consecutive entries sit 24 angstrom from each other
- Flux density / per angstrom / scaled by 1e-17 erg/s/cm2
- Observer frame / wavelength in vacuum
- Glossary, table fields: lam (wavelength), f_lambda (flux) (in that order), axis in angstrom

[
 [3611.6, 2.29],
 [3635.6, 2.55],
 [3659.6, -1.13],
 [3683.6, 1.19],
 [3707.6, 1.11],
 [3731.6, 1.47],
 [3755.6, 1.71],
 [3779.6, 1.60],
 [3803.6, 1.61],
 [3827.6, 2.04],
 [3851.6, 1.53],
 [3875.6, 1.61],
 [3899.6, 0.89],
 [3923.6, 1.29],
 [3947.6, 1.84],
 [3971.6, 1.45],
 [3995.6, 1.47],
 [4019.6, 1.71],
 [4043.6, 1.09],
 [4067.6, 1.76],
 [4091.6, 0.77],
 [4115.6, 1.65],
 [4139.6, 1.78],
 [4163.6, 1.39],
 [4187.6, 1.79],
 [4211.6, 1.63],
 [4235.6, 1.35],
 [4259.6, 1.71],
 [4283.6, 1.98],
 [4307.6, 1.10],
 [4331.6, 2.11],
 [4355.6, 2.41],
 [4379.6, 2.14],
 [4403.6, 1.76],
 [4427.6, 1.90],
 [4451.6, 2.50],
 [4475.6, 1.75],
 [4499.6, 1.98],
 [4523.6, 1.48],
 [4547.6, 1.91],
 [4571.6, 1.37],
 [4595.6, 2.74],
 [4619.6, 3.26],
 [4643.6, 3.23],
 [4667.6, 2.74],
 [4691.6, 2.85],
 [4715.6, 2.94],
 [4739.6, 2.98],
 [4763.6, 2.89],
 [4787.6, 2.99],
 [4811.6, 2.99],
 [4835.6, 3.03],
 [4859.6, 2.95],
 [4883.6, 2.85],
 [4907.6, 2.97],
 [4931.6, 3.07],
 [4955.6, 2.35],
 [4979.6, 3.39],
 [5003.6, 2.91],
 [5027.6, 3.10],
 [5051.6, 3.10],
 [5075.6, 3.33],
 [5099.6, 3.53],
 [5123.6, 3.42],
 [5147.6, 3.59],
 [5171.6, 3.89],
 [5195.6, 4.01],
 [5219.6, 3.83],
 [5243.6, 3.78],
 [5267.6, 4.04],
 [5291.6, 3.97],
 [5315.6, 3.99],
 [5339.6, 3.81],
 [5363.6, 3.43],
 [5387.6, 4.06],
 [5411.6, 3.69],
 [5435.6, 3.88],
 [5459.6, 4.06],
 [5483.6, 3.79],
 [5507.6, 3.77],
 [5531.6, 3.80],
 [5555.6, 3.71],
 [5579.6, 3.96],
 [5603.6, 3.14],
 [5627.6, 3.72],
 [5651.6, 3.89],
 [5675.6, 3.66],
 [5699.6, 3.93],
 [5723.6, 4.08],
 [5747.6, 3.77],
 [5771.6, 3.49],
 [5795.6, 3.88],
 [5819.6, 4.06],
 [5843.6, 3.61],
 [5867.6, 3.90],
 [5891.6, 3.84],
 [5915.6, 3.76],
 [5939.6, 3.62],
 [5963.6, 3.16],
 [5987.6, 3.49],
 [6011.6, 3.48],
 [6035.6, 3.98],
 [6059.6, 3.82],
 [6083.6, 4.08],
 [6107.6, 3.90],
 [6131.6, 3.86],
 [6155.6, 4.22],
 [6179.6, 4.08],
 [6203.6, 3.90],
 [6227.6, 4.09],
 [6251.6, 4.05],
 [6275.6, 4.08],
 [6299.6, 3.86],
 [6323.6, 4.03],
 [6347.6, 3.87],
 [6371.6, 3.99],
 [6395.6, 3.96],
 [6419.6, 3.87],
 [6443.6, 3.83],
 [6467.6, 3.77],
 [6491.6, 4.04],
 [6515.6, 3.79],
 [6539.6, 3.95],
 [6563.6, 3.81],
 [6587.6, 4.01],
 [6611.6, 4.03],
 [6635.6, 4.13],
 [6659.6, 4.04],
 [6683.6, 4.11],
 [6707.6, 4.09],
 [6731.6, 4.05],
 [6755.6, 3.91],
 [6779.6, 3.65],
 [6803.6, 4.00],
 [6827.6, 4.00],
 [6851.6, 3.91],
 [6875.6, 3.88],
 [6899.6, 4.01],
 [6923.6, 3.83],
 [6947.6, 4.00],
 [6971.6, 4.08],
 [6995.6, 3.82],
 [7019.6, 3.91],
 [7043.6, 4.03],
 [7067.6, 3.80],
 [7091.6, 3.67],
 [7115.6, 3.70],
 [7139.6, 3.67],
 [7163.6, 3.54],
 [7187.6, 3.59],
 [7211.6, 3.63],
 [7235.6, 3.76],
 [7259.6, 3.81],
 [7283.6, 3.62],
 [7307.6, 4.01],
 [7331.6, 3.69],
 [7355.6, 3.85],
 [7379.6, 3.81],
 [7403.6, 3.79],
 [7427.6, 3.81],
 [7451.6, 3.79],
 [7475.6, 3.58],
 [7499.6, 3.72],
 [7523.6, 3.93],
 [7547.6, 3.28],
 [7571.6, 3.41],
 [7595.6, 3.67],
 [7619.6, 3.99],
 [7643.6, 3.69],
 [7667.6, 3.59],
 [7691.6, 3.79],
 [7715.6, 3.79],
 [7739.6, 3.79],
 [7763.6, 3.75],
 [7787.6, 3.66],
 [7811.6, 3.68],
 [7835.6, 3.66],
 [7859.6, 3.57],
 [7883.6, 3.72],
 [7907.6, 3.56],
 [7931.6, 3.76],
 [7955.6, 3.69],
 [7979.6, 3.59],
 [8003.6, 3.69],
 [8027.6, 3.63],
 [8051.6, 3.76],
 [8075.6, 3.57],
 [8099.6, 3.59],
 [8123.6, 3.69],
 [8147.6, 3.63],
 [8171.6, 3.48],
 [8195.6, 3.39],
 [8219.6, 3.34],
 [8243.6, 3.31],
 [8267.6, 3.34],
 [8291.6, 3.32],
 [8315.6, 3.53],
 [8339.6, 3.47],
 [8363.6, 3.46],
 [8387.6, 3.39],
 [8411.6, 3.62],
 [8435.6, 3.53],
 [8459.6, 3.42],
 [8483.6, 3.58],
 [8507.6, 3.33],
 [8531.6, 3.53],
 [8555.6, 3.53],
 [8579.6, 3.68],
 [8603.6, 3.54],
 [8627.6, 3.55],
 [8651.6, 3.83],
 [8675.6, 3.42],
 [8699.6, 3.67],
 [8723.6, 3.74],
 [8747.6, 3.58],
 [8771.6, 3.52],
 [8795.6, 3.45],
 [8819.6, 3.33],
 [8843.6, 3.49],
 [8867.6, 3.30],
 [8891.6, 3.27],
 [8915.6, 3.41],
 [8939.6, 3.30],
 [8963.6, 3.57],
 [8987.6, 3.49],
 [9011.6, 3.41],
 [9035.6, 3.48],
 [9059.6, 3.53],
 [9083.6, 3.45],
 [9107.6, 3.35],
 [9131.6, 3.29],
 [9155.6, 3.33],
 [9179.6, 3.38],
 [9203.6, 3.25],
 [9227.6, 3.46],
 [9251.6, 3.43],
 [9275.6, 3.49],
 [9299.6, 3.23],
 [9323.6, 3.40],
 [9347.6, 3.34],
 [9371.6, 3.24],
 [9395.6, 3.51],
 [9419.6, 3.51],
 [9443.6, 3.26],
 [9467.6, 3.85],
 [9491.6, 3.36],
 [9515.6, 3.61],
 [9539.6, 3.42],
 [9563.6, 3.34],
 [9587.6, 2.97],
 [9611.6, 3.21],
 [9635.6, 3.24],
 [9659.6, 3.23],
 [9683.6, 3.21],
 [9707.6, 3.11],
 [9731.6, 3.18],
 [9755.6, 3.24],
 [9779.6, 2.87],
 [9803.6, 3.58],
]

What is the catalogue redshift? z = 0.151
